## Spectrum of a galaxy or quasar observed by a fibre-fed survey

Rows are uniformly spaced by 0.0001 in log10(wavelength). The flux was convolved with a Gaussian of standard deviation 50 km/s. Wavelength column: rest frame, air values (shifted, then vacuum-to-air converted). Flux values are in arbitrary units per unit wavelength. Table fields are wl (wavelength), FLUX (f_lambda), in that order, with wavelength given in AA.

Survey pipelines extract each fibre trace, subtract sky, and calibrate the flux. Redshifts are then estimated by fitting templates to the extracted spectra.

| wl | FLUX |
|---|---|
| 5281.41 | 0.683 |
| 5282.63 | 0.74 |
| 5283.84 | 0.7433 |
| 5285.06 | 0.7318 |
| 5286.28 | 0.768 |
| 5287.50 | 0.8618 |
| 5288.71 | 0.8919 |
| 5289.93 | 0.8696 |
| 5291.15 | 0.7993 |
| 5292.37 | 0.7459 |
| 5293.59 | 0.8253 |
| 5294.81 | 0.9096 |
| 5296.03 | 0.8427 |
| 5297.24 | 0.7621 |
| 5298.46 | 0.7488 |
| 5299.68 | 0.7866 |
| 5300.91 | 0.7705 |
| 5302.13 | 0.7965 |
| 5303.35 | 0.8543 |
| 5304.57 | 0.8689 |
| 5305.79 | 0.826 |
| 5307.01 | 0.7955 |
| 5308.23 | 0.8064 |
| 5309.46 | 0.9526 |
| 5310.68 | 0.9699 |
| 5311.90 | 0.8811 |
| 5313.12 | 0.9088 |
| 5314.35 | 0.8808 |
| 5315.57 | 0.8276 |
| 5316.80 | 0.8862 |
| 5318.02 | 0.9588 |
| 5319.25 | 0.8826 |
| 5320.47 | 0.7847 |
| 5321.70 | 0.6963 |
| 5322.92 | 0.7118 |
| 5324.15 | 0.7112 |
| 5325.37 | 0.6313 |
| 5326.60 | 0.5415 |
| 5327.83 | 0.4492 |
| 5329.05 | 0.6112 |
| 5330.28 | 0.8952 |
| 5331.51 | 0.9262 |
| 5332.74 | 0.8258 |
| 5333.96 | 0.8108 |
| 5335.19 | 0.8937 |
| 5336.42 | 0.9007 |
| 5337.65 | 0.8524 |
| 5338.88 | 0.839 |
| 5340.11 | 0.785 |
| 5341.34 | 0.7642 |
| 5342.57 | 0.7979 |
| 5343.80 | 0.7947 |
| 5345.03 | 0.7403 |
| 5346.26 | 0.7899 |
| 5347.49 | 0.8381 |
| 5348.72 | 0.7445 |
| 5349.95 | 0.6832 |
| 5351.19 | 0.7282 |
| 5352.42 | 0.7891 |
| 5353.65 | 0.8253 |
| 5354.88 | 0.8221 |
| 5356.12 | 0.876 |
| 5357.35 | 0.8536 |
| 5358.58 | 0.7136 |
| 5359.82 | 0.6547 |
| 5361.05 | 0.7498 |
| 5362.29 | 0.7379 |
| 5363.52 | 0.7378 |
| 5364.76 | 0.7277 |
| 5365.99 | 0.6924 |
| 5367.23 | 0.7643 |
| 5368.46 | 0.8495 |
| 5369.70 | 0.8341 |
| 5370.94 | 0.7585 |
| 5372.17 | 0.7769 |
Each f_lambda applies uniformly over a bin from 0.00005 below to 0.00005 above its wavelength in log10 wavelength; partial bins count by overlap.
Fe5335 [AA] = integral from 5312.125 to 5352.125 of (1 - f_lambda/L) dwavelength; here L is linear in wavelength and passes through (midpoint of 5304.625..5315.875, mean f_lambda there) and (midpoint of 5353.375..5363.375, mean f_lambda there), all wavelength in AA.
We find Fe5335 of 2.1 AA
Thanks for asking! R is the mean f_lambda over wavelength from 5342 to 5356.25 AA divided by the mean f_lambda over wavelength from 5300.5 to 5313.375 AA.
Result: 0.9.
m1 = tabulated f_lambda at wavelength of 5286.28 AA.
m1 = 0.768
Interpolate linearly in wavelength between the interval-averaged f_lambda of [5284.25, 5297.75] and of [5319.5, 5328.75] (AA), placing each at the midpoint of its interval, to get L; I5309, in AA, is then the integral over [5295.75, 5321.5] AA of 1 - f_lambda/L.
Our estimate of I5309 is -4.1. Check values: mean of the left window 0.818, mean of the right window 0.655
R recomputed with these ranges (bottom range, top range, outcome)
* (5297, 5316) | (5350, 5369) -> 0.91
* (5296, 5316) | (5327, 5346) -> 0.94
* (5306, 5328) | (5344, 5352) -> 0.95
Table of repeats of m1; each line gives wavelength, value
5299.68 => 0.7866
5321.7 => 0.6963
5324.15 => 0.7112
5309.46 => 0.9526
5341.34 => 0.7642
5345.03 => 0.7403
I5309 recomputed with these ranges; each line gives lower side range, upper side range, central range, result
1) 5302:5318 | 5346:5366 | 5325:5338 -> 1.0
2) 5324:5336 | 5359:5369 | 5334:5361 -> -2.1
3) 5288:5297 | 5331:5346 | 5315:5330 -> 1.9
